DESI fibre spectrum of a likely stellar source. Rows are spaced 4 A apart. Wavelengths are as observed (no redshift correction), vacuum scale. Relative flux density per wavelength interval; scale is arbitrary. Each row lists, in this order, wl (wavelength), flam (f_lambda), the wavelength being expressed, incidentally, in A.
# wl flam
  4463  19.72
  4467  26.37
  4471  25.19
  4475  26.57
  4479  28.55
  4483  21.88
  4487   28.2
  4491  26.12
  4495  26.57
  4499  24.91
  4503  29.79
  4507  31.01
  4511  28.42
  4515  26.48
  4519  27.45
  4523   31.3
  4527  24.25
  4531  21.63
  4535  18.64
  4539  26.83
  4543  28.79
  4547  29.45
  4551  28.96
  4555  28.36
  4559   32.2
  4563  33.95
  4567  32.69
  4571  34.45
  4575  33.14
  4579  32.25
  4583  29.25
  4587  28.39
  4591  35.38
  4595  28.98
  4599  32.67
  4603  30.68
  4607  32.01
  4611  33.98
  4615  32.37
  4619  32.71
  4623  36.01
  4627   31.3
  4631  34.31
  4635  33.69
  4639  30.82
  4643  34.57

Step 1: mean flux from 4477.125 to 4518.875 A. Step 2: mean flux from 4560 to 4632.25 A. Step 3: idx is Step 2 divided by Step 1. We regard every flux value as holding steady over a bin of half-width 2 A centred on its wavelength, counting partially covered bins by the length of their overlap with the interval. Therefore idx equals 1.19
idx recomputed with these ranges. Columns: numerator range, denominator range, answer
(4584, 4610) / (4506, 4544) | 1.19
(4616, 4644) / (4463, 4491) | 1.30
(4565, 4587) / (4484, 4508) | 1.17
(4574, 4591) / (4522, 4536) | 1.31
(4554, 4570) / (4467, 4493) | 1.23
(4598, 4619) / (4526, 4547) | 1.32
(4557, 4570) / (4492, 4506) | 1.21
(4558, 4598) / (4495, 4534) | 1.19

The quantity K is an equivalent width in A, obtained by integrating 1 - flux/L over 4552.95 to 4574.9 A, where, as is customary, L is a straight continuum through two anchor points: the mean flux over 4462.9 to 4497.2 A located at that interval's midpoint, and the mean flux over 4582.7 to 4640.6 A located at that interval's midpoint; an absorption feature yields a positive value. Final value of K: -1.8 A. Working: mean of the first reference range 25.8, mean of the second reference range 32.3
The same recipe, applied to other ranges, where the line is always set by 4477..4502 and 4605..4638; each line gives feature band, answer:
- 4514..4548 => 2.9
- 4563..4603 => -1.0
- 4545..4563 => -0.3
